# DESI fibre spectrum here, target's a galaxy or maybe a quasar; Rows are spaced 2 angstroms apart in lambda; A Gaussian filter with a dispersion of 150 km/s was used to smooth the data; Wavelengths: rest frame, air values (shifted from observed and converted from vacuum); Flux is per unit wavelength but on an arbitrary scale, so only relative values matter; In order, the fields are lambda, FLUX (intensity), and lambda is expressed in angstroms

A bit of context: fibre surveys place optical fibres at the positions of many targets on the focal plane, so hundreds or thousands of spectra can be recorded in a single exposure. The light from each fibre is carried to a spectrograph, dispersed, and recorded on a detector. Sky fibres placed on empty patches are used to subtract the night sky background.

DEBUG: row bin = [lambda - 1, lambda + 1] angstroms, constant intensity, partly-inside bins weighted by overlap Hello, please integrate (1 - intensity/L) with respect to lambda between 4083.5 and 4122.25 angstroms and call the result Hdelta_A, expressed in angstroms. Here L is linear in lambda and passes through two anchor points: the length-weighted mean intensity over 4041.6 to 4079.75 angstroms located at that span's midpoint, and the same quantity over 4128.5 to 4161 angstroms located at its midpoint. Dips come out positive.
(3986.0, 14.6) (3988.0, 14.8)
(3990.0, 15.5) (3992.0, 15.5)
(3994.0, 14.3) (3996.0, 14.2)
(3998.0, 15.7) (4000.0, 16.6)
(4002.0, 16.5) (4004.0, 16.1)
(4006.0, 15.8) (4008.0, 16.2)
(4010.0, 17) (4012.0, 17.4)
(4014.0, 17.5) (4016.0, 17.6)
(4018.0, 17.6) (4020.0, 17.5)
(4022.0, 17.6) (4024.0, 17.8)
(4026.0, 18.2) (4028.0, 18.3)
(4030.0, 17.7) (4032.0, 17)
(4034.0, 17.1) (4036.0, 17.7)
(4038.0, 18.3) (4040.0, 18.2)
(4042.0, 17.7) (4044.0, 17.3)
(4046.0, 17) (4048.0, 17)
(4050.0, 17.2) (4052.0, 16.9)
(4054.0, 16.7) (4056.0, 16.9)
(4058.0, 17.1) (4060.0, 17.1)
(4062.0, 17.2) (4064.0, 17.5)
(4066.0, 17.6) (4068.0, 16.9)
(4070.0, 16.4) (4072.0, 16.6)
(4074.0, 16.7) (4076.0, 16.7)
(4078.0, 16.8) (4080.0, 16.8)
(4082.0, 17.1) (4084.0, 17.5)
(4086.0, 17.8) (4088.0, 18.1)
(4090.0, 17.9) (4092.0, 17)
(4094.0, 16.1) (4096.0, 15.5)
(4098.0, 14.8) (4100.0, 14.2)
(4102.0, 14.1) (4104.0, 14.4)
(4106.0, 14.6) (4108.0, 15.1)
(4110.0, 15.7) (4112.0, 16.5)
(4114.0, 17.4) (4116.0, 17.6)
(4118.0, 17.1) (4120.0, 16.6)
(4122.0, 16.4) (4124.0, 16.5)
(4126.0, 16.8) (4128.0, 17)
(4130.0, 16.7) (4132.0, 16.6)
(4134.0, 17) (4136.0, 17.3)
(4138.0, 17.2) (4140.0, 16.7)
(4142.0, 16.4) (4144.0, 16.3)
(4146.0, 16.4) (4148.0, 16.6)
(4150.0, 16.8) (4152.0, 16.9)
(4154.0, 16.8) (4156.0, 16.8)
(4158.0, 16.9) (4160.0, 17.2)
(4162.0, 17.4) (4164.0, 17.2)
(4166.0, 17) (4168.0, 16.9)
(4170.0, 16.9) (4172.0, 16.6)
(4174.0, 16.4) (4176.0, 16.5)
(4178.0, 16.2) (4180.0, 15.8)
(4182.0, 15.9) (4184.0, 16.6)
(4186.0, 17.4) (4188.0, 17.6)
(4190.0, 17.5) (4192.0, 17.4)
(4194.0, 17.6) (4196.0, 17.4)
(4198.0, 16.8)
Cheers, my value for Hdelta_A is 1.6 angstroms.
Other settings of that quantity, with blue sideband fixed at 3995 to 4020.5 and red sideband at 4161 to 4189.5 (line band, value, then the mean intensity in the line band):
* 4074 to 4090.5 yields -0.6 angstroms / 17.3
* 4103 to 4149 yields 0.6 angstroms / 16.5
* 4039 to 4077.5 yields -1.1 angstroms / 17.1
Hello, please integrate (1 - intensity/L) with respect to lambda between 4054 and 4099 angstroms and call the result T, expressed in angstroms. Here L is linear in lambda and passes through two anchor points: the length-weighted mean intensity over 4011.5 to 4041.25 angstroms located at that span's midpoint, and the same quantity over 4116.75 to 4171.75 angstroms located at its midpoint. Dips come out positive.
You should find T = 1.10 angstroms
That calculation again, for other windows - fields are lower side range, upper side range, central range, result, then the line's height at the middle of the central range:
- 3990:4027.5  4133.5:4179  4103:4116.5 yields 0.7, 16.7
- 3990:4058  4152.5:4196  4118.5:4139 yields 0.1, 16.9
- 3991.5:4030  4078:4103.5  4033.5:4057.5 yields -1.1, 16.6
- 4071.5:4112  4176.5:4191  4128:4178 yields -0.8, 16.5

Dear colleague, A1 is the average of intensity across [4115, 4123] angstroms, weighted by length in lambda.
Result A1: 16.9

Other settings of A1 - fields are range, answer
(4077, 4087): 17.2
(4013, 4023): 17.6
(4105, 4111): 15.1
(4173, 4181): 16.2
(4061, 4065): 17.4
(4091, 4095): 16.6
